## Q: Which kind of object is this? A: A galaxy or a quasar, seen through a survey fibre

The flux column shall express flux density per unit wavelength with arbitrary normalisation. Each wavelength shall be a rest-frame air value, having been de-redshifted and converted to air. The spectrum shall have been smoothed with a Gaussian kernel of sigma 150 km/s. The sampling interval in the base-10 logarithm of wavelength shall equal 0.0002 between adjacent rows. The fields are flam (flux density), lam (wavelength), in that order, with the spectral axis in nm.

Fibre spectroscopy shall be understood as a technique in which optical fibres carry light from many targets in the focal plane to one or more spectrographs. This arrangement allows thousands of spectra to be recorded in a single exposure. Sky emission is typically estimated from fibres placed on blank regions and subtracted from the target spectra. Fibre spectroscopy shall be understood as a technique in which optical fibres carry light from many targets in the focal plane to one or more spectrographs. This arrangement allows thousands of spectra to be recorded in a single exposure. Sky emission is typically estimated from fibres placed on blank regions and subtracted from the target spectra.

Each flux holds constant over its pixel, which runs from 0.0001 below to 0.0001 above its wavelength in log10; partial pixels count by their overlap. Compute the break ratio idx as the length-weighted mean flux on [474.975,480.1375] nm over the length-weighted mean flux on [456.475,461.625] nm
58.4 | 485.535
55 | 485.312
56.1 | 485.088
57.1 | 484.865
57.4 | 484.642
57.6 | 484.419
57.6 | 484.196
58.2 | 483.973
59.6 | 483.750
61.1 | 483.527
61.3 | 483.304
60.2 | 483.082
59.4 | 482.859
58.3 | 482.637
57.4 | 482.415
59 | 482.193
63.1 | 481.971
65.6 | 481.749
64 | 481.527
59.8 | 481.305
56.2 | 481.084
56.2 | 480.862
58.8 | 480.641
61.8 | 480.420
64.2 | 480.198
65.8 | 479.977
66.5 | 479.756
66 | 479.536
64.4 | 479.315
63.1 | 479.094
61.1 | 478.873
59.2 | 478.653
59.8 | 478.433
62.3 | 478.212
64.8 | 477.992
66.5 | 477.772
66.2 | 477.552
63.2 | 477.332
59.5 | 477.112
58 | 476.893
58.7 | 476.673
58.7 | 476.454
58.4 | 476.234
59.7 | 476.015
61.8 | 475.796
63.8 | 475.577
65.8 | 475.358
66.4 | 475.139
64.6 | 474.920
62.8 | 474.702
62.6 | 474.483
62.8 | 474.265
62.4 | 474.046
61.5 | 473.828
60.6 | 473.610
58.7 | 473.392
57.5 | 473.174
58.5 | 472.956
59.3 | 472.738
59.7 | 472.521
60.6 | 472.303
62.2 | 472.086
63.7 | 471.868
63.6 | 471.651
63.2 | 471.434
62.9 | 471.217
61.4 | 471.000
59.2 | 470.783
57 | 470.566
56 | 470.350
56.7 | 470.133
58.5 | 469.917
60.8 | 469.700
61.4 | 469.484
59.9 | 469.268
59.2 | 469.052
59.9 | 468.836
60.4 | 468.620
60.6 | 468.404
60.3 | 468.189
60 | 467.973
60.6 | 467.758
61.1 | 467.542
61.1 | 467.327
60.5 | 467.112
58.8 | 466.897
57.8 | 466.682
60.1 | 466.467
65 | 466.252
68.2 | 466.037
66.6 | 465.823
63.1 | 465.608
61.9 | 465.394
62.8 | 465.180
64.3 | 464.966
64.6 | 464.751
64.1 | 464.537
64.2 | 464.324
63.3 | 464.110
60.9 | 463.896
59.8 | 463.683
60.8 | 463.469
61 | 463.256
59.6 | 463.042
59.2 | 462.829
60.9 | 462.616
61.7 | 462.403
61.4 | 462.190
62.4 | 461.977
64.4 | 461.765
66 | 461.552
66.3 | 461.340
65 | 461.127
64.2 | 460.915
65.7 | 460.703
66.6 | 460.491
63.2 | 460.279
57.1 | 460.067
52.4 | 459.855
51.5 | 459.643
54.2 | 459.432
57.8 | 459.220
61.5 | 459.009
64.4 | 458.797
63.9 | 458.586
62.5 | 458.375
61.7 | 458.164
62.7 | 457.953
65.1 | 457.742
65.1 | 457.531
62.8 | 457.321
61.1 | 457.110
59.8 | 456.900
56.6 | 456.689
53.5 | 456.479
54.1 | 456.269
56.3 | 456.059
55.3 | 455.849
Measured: 1.0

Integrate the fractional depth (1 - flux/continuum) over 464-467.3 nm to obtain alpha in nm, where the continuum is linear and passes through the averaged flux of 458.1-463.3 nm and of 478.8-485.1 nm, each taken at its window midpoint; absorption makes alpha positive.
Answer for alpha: -0.09 nm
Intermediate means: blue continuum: 61.4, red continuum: 60.6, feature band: 63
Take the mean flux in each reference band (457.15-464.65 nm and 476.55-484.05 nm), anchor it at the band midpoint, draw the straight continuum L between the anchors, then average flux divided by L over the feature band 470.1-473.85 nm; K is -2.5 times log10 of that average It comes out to 0.03 mag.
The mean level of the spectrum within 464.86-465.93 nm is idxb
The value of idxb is 63.8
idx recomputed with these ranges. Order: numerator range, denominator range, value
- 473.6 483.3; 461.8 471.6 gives 1.01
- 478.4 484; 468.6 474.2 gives 1.02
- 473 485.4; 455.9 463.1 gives 1.00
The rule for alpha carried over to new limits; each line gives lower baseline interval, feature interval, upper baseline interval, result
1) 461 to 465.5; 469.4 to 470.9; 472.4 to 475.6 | 0.09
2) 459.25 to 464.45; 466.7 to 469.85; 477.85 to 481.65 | 0.07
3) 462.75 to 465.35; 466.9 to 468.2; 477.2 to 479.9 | 0.04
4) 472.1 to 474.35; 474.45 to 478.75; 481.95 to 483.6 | -0.15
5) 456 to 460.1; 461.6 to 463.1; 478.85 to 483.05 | -0.05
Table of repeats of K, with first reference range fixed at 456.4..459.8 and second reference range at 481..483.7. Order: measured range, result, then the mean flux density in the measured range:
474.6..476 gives -0.06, 63.9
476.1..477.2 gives 0.03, 58.7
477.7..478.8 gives -0.03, 62.4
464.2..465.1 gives -0.07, 64.2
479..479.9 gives -0.08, 65.1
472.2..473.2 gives 0.02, 59.2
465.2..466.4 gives -0.08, 64.6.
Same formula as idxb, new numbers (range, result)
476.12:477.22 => 58.7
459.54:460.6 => 58.2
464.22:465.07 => 64.3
